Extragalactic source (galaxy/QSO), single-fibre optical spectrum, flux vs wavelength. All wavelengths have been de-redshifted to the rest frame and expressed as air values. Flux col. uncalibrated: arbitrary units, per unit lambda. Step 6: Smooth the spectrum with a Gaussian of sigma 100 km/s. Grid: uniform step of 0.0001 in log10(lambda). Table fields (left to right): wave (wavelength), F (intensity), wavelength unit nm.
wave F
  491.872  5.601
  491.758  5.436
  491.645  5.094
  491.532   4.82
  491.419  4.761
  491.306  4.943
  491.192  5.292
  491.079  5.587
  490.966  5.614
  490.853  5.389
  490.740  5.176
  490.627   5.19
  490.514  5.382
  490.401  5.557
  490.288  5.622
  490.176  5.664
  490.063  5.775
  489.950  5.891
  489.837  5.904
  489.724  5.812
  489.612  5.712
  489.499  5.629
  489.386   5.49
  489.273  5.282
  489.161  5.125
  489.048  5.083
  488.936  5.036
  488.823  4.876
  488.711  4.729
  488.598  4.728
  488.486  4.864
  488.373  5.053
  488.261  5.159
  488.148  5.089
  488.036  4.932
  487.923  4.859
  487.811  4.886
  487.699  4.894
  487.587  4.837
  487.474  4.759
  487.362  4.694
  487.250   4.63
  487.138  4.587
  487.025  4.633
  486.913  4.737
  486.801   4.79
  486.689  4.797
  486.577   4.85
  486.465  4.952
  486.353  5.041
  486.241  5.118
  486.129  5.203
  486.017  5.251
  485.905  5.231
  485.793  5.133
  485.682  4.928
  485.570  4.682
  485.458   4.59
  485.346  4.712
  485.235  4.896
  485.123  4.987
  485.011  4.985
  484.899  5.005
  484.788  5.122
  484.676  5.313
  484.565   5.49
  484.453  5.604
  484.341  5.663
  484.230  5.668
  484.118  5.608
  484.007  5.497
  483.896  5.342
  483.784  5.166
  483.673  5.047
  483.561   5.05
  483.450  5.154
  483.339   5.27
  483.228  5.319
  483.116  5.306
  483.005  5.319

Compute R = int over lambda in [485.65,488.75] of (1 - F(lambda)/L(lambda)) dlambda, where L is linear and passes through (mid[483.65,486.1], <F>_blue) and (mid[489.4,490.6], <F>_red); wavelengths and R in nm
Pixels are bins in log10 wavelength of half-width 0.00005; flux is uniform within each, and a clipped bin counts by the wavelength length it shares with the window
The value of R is 0.28 nm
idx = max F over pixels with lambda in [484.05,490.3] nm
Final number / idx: 5.904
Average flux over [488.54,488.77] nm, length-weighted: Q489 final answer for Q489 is 4.74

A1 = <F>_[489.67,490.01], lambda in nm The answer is 5.86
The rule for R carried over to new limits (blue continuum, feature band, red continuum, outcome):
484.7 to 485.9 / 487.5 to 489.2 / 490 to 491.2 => 0.101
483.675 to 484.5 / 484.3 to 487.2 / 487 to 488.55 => 0.105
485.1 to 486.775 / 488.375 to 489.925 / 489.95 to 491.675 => -0.013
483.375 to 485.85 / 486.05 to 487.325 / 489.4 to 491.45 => 0.104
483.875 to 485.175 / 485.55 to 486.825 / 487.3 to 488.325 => 0.029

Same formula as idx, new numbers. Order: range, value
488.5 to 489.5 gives 5.629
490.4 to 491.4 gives 5.614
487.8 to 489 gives 5.159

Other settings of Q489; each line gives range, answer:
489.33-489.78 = 5.66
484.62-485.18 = 5.08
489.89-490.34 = 5.75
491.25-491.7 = 4.91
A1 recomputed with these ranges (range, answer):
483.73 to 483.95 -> 5.24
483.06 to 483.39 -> 5.29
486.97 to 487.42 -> 4.63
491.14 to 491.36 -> 5.1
